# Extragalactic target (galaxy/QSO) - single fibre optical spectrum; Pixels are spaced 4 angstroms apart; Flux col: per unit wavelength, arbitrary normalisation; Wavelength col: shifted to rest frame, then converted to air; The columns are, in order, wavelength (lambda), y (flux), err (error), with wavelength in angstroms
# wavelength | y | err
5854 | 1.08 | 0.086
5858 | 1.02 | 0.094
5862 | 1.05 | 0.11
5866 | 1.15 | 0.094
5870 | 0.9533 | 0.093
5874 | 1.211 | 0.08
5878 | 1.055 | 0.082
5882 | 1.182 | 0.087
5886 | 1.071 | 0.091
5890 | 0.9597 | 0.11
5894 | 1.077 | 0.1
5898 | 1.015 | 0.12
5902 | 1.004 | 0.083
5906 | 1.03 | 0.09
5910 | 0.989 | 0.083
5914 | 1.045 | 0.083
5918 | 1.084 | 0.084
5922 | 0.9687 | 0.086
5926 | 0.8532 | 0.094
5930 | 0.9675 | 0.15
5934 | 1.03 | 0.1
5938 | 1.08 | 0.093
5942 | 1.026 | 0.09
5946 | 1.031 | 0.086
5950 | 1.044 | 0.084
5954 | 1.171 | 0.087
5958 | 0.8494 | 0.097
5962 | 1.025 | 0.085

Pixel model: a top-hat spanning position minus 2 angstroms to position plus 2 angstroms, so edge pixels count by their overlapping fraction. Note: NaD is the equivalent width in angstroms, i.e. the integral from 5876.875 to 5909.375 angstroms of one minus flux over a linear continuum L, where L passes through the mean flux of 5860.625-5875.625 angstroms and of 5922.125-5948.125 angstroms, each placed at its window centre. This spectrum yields 0.3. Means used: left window 1.09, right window 0.996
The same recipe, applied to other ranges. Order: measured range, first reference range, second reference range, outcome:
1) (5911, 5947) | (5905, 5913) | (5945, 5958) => 0.7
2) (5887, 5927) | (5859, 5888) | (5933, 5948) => 2.2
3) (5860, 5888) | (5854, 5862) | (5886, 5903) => -1.7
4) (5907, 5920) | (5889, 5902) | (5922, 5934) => -0.8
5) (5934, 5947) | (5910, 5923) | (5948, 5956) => 0.5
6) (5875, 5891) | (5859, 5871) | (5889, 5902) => -0.7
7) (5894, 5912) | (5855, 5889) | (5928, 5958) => 0.8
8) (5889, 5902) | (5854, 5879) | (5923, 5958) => 0.4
